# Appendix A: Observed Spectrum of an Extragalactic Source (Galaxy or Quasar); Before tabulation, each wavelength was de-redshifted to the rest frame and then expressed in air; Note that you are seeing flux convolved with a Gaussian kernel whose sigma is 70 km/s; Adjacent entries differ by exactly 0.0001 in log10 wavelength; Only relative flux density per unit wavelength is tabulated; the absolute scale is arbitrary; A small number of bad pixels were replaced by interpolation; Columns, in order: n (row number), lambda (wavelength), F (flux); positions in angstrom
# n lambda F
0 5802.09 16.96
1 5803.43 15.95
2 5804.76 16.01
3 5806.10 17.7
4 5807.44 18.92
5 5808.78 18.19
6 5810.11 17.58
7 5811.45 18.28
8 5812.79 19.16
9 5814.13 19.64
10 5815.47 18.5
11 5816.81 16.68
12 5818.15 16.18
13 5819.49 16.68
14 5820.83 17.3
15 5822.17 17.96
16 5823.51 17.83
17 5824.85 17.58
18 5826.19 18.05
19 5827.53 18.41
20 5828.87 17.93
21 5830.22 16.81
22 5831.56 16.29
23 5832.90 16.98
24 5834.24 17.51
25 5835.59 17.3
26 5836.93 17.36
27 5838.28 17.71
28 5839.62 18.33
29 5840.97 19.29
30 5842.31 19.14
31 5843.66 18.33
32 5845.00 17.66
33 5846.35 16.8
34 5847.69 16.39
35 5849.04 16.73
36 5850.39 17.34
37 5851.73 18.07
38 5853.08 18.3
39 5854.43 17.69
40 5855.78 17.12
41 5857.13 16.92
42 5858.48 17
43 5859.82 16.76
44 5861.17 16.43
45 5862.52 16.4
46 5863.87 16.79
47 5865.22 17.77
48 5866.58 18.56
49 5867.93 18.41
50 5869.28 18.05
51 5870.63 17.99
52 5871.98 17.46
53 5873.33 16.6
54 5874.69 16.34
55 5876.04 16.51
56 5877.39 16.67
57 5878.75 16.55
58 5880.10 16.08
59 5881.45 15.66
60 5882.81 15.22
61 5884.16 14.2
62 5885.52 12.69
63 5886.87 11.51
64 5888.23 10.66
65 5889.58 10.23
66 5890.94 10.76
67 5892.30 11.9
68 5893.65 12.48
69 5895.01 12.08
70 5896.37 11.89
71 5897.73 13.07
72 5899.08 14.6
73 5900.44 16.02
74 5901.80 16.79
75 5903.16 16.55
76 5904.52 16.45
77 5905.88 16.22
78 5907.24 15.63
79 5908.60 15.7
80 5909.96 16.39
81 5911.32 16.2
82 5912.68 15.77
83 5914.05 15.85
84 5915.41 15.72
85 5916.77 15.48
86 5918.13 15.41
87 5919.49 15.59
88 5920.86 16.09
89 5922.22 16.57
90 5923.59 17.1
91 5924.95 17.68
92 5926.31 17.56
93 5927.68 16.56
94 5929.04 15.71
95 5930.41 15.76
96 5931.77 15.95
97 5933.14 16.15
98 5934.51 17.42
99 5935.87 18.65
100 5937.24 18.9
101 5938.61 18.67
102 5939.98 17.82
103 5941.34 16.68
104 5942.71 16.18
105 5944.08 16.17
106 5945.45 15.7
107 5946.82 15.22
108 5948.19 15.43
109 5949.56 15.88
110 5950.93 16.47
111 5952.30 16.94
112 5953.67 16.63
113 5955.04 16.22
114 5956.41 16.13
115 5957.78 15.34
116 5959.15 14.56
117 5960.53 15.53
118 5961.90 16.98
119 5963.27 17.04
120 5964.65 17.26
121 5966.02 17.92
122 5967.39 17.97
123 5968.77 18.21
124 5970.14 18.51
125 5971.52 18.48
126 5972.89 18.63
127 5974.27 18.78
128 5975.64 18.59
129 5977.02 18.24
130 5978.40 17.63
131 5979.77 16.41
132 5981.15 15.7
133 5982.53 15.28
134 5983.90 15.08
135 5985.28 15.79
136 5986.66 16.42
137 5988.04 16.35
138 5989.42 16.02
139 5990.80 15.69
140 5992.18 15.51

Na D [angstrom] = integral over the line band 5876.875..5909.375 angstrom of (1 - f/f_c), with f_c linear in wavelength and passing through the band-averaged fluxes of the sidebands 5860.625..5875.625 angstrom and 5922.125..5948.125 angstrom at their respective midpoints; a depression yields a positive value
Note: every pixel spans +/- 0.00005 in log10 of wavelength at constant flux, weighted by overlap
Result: 5.7 angstrom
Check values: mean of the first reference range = 17.3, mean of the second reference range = 16.8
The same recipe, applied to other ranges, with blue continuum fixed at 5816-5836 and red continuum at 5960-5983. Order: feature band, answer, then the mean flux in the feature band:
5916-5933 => 1.1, 16.3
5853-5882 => 0.5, 17.1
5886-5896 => 3.4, 11.4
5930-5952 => 1.0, 16.7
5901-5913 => 0.8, 16.2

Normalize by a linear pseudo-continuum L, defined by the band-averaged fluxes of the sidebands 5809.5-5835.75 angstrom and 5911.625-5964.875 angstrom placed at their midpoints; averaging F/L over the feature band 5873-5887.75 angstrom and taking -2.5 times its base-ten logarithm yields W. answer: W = 0.13 mag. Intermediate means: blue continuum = 17.6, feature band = 15.2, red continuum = 16.4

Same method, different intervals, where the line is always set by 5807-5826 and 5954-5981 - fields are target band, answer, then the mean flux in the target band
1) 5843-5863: 0.03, 17.2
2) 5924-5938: 0.02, 17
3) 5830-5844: 0.00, 17.7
